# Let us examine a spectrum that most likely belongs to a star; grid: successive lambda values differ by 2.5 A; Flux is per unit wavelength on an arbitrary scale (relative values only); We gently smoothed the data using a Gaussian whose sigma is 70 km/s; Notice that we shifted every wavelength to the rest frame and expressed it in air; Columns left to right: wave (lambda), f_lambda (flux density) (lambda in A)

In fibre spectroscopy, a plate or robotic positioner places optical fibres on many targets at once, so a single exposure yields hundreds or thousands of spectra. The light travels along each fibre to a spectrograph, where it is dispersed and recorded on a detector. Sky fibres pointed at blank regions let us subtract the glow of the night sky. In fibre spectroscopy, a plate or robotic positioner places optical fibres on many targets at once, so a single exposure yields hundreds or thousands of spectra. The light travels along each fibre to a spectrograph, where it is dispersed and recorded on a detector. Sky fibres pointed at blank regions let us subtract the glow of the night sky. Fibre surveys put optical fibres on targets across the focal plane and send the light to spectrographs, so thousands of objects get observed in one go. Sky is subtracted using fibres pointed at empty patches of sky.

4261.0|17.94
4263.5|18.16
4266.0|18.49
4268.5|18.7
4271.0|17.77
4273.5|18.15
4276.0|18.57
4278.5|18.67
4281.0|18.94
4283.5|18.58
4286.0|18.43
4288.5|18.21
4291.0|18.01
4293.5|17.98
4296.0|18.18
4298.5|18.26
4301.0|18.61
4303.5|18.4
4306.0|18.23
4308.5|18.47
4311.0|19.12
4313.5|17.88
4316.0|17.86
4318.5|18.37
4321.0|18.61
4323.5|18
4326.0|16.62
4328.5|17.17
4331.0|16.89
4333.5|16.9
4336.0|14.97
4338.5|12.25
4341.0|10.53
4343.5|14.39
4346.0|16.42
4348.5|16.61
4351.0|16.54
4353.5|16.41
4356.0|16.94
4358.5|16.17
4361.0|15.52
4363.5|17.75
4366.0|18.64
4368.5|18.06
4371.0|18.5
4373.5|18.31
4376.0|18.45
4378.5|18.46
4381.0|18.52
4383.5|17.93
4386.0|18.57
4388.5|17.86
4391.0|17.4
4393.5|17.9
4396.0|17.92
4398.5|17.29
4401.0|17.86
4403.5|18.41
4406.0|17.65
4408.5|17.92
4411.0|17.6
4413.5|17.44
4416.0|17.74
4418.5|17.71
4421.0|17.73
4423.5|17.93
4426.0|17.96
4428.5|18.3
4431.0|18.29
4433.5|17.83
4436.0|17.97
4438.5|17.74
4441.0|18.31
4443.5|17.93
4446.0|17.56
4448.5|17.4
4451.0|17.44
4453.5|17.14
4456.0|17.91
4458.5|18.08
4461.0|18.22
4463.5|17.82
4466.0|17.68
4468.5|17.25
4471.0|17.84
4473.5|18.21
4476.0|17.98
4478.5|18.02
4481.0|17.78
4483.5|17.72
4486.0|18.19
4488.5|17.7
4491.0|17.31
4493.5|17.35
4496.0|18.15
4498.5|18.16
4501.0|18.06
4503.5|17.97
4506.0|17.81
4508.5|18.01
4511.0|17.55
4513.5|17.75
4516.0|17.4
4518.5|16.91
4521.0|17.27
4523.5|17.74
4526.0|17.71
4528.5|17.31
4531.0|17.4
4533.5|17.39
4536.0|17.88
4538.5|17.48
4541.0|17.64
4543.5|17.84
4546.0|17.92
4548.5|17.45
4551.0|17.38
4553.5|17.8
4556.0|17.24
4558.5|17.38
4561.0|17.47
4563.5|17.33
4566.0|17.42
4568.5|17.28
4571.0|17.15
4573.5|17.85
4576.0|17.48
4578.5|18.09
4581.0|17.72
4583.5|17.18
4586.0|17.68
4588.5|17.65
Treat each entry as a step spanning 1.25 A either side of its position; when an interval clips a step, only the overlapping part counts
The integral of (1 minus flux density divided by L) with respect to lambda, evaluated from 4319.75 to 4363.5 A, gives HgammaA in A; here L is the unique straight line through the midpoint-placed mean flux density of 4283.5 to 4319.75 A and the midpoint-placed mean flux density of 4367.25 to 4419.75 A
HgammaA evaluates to 5.2 A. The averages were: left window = 18.3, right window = 18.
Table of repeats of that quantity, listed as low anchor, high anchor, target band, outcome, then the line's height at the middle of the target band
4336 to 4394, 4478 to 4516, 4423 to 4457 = -0.88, 17.4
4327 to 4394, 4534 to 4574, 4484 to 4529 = -0.90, 17.3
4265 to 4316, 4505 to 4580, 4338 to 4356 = 3.16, 18.2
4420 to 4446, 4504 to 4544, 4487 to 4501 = -0.05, 17.7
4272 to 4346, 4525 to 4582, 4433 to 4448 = -0.33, 17.5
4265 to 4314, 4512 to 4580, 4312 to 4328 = 0.36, 18.3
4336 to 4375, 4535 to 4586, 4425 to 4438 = -1.06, 16.7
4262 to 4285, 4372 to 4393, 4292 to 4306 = 0.08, 18.4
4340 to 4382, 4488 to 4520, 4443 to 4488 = -0.80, 17.5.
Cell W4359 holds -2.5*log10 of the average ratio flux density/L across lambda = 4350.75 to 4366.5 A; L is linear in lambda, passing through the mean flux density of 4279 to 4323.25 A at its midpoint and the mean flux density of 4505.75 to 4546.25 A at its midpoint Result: 0.09 mag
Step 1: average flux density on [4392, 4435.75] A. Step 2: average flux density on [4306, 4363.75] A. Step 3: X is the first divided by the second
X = 1.1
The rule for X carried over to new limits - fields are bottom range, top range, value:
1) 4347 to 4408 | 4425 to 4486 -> 1.01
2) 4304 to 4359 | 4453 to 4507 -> 1.07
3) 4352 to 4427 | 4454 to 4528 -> 1.00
